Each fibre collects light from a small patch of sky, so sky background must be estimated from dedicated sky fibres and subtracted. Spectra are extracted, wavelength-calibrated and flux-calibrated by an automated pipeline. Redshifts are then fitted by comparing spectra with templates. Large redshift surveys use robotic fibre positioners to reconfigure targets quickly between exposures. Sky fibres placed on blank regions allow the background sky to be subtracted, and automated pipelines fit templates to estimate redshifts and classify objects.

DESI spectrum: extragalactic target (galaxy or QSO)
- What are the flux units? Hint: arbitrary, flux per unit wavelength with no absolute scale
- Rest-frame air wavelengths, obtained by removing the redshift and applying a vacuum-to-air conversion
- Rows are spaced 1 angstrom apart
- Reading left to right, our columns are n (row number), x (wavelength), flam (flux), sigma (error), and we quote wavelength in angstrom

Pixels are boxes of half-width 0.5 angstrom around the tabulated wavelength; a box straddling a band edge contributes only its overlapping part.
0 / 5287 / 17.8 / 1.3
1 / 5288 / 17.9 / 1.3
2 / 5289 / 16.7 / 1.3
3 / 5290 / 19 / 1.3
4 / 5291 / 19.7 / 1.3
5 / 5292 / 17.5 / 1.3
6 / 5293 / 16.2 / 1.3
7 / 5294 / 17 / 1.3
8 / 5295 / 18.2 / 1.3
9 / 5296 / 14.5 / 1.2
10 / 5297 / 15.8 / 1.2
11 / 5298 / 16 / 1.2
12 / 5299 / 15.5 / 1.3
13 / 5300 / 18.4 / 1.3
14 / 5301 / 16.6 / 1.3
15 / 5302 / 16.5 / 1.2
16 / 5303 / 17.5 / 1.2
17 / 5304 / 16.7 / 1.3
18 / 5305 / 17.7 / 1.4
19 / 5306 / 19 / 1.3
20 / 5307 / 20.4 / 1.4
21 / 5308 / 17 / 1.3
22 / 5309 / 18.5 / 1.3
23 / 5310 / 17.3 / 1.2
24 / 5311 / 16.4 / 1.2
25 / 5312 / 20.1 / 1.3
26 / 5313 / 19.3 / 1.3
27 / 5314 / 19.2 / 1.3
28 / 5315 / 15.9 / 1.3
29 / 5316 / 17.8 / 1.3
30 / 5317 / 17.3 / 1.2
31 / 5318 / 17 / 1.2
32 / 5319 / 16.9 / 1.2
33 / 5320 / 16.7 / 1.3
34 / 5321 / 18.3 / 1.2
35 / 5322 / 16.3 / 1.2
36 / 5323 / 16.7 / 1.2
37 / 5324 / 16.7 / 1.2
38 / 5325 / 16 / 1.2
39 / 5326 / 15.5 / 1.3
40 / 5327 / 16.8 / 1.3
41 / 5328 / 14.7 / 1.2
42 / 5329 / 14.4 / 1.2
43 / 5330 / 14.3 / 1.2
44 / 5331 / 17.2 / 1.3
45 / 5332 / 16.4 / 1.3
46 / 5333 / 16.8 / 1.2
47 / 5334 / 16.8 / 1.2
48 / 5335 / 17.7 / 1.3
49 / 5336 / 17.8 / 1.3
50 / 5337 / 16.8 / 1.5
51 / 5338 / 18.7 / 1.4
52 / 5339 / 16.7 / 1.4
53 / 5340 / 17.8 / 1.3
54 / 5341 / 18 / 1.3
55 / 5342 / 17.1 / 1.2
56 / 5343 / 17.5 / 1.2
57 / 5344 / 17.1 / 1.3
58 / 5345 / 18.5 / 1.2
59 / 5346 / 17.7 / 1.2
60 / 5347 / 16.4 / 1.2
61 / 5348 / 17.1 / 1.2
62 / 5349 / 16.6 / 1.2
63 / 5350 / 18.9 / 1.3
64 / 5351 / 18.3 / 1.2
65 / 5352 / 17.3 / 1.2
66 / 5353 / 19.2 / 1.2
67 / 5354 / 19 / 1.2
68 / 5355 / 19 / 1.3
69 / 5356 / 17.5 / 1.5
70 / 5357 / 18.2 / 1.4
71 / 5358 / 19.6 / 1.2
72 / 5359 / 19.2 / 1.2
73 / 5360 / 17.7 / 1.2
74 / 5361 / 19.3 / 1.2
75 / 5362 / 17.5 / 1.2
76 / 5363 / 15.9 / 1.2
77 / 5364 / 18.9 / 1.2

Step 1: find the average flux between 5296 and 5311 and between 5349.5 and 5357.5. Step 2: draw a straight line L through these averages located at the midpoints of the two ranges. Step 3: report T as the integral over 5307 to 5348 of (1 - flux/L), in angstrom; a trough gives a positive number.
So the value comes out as 1.5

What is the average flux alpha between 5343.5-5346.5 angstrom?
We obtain 17.8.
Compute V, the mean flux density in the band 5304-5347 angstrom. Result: 17.2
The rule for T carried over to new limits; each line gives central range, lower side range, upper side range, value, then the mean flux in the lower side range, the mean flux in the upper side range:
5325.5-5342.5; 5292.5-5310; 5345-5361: 1.1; 17.2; 18.2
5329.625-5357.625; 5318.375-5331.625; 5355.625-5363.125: -0.4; 16.2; 18.2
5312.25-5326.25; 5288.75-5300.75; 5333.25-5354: 0.1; 17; 17.6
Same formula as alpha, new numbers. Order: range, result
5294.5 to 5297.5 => 16.2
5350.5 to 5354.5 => 18.5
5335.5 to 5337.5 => 17.3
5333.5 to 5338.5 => 17.6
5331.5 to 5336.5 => 17.1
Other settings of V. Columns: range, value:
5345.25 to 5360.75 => 18.1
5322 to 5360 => 17.3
